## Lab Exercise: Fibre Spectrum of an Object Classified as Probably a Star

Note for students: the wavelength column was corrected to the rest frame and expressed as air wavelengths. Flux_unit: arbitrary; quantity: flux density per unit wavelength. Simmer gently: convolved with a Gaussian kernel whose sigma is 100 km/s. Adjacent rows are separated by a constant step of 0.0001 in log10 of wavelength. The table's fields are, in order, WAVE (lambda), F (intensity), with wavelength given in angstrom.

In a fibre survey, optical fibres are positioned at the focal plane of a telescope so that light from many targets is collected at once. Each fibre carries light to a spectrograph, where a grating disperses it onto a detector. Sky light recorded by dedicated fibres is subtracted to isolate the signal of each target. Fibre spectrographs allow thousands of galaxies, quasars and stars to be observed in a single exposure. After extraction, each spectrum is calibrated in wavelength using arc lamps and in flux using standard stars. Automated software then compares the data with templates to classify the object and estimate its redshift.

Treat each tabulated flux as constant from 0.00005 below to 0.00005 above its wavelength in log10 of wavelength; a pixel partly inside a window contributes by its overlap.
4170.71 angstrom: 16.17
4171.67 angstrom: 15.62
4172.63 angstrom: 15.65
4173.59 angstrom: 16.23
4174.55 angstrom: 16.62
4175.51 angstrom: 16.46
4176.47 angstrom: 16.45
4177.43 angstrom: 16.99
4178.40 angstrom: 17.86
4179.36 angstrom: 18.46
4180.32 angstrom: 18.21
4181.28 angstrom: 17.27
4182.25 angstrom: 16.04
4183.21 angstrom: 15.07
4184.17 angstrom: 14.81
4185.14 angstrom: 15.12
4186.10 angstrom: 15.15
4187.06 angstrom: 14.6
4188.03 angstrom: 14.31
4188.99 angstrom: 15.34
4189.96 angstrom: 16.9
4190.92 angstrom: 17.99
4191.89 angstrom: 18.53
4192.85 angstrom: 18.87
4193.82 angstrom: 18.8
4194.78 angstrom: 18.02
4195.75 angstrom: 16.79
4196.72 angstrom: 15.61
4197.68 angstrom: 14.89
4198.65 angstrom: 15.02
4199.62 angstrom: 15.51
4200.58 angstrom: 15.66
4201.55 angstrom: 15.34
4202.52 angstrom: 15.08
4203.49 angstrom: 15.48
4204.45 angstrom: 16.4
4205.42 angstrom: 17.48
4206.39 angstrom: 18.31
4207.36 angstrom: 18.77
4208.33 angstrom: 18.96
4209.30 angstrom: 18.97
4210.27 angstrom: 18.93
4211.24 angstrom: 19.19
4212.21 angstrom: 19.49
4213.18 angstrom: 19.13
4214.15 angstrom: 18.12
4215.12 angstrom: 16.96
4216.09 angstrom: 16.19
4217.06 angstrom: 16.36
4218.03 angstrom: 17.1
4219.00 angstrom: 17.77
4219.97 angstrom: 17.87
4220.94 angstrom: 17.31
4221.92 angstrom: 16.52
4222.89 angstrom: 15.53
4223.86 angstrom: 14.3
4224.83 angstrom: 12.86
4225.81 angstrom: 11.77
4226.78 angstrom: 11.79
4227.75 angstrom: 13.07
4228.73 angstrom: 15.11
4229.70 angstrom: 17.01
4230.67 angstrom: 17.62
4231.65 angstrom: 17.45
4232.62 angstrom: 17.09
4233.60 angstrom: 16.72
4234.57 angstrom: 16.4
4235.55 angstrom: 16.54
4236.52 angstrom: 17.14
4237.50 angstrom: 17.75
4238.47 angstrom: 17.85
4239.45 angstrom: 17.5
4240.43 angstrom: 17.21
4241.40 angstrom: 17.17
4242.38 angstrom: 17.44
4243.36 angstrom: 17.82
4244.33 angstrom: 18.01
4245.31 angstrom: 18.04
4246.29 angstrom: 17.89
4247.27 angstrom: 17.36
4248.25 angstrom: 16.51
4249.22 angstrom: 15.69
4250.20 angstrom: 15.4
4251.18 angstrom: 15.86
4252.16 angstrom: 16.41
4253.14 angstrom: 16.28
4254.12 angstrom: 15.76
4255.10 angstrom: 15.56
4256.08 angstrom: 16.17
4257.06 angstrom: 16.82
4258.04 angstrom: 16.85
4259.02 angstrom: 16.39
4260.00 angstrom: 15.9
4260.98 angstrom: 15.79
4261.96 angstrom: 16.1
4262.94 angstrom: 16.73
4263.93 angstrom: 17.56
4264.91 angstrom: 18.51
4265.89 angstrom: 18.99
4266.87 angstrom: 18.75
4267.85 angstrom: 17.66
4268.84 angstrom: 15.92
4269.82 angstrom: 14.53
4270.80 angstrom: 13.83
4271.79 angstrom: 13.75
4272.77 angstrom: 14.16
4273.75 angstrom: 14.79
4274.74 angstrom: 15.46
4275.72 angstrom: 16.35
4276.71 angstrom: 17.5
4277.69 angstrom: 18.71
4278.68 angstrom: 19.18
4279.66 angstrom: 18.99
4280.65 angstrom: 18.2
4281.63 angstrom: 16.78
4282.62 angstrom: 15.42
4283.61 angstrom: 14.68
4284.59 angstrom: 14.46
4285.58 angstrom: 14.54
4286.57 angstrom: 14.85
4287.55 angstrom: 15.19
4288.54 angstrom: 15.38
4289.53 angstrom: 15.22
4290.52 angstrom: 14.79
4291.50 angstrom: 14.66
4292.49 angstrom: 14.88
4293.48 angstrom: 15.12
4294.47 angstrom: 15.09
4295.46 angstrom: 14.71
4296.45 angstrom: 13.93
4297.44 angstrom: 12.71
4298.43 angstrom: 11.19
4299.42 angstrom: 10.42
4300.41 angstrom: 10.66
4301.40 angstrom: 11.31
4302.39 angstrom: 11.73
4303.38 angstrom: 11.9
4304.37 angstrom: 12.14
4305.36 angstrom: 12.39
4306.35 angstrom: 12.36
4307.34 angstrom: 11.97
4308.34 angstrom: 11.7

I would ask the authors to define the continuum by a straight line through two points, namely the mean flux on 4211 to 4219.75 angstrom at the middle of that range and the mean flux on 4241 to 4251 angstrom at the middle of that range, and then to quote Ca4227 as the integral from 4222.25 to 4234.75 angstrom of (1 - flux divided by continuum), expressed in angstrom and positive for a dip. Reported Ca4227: 1.7 angstrom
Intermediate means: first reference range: 17.8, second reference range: 17.1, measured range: 15.1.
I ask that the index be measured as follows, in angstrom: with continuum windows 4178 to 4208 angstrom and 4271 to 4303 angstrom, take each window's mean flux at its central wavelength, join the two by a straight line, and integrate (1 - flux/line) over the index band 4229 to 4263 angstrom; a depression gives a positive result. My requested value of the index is -2.7 angstrom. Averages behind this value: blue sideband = 16.5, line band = 16.8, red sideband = 14.8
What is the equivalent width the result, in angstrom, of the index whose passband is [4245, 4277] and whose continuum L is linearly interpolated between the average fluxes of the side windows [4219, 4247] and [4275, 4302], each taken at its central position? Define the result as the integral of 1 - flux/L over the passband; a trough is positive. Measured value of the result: -1.3 angstrom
